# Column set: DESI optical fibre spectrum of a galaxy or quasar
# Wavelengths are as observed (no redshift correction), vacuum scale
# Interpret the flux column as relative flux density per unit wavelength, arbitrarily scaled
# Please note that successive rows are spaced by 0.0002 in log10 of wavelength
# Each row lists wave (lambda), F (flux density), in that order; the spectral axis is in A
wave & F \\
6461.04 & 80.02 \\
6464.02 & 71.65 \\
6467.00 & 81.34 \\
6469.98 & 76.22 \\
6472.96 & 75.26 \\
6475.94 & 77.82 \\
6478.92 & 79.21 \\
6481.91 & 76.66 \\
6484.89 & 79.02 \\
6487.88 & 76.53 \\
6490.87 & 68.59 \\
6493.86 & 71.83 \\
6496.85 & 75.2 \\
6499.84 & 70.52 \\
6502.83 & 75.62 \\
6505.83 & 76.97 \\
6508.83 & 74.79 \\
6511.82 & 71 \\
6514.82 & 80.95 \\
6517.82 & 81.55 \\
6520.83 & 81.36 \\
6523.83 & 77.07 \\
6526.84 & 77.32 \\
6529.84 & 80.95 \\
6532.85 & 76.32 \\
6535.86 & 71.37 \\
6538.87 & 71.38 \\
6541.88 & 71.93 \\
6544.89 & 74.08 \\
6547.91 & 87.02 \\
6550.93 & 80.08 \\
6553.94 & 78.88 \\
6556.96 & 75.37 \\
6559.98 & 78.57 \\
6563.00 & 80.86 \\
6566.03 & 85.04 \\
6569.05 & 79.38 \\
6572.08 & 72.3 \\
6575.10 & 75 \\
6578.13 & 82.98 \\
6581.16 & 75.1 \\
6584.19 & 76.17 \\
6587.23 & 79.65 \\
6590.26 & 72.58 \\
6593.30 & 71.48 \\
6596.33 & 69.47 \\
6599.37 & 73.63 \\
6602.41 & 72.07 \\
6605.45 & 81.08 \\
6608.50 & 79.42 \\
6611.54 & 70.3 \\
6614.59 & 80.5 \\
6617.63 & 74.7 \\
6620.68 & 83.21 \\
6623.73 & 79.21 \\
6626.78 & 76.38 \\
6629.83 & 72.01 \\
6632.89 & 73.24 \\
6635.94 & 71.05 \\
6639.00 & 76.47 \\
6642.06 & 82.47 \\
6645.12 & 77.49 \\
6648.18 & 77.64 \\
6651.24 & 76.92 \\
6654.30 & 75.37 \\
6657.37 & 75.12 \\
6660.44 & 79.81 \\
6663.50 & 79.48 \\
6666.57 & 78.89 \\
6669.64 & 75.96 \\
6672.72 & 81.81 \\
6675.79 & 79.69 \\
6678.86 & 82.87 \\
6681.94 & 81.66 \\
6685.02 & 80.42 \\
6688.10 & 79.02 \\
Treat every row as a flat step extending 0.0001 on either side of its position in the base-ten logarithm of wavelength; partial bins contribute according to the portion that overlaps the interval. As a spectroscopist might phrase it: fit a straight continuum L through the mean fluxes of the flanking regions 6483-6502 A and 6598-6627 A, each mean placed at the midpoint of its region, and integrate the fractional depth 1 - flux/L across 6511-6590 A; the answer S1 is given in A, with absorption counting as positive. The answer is -2.5 A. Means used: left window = 73.8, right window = 77.1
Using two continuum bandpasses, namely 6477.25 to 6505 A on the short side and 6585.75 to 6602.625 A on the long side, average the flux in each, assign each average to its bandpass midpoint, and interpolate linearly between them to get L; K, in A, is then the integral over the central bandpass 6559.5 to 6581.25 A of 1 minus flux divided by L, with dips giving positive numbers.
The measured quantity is -1.6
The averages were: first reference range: 74.9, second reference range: 73.2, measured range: 78.9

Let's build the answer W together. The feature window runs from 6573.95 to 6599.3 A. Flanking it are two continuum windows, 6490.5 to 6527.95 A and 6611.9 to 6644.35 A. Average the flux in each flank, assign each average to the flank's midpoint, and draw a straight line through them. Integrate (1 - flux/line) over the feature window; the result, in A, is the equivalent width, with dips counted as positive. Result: 0.4 A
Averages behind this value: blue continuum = 75.8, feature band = 75.2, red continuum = 76.7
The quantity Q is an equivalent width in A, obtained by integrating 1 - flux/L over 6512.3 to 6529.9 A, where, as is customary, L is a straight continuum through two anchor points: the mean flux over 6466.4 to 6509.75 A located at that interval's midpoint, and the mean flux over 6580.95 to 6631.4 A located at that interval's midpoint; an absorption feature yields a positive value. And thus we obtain -0.8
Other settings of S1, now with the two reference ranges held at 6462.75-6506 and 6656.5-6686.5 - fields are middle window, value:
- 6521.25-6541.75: 0.2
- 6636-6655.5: 0.5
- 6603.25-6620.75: 0.2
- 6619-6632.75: 0.2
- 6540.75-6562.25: -0.3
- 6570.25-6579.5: 0.1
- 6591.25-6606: 0.9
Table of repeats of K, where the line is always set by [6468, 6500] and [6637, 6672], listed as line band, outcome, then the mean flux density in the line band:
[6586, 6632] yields 0.90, 75.7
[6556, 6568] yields -0.57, 80.1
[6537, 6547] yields 0.39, 73.3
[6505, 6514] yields 0.15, 74.6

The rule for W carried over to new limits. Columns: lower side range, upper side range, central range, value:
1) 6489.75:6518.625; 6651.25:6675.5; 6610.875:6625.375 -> -0.2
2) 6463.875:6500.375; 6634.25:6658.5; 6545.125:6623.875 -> -1.2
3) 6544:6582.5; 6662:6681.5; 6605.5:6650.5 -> 1.5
